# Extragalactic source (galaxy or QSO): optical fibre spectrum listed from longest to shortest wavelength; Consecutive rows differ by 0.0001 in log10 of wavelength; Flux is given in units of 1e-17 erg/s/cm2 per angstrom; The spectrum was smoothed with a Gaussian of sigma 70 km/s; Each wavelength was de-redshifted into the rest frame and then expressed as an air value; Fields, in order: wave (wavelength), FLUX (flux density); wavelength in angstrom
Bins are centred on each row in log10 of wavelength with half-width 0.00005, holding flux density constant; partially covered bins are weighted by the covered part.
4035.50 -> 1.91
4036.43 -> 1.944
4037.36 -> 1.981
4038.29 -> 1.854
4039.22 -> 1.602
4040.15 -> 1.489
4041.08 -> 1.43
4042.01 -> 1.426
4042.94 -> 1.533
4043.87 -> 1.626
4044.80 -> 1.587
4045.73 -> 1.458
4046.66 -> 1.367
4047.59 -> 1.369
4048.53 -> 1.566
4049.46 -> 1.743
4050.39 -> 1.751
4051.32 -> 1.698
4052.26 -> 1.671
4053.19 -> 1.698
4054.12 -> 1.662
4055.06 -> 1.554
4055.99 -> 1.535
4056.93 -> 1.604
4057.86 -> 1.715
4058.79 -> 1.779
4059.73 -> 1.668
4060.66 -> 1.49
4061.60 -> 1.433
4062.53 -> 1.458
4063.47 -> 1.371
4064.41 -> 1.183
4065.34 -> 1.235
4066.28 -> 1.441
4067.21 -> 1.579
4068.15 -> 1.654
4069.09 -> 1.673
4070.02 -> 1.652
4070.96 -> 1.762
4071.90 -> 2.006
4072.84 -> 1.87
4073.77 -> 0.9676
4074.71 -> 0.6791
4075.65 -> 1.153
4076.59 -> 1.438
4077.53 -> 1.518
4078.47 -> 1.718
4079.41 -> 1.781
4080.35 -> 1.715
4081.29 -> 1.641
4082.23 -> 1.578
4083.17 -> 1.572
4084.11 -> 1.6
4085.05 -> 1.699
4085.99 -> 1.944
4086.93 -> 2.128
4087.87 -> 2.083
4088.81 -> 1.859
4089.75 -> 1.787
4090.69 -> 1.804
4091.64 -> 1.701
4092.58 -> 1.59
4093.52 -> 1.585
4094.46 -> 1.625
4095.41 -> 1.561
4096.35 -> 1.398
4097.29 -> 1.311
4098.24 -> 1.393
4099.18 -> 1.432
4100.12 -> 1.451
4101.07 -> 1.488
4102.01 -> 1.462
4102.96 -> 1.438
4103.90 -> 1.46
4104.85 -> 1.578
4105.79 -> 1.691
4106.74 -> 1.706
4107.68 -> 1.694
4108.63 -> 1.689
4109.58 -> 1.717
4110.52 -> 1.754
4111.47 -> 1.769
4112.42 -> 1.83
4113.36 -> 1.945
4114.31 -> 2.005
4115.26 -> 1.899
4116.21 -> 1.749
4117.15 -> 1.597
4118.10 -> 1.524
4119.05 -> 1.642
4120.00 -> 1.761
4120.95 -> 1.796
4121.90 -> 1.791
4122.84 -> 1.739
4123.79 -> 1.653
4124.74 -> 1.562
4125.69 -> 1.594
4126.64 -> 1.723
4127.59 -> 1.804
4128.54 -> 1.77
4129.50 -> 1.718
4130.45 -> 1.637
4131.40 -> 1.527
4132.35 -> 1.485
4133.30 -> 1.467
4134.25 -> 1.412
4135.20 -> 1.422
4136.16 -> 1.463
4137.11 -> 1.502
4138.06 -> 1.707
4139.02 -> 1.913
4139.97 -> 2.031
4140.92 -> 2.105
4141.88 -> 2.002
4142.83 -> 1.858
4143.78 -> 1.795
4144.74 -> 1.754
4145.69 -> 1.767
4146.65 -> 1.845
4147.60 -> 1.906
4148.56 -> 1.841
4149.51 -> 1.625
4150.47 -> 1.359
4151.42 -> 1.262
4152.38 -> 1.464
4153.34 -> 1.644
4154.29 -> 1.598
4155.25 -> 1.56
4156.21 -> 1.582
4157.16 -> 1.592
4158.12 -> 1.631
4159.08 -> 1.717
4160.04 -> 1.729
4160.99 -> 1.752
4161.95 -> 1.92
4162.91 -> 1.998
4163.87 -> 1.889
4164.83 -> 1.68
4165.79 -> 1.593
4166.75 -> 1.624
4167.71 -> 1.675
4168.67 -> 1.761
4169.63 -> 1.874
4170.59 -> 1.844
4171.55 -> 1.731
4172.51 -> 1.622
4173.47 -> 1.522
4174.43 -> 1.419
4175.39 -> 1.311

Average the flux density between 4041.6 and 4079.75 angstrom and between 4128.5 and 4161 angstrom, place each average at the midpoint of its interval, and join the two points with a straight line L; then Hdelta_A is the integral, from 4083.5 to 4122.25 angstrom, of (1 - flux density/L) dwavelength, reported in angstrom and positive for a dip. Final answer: -1.9 angstrom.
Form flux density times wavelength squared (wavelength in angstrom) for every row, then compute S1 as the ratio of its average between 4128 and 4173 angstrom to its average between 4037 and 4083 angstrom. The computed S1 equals 1.14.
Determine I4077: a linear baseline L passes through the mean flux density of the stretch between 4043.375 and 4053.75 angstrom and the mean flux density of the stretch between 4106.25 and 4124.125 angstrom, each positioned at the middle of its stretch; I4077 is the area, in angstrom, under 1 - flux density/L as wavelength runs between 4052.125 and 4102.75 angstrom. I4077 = 2.5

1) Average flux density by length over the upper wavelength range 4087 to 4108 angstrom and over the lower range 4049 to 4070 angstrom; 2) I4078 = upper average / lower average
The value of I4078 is 1.02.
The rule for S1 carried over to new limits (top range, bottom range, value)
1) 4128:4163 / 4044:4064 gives 1.11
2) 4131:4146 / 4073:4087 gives 1.14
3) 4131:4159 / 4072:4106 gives 1.08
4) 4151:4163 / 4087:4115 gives 1.02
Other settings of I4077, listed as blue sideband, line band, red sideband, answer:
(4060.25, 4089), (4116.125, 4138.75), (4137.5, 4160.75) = 0.7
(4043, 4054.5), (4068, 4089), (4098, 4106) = -1.4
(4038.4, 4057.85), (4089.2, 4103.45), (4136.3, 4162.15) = 0.9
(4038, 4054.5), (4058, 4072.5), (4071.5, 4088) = 0.3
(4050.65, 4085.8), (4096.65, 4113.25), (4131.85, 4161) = 0.2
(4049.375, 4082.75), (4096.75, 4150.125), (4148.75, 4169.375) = -2.1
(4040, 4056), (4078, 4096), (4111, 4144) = -1.0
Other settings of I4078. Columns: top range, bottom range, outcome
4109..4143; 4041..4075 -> 1.11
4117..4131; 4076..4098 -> 1.01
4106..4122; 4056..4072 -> 1.12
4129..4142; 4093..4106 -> 1.12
